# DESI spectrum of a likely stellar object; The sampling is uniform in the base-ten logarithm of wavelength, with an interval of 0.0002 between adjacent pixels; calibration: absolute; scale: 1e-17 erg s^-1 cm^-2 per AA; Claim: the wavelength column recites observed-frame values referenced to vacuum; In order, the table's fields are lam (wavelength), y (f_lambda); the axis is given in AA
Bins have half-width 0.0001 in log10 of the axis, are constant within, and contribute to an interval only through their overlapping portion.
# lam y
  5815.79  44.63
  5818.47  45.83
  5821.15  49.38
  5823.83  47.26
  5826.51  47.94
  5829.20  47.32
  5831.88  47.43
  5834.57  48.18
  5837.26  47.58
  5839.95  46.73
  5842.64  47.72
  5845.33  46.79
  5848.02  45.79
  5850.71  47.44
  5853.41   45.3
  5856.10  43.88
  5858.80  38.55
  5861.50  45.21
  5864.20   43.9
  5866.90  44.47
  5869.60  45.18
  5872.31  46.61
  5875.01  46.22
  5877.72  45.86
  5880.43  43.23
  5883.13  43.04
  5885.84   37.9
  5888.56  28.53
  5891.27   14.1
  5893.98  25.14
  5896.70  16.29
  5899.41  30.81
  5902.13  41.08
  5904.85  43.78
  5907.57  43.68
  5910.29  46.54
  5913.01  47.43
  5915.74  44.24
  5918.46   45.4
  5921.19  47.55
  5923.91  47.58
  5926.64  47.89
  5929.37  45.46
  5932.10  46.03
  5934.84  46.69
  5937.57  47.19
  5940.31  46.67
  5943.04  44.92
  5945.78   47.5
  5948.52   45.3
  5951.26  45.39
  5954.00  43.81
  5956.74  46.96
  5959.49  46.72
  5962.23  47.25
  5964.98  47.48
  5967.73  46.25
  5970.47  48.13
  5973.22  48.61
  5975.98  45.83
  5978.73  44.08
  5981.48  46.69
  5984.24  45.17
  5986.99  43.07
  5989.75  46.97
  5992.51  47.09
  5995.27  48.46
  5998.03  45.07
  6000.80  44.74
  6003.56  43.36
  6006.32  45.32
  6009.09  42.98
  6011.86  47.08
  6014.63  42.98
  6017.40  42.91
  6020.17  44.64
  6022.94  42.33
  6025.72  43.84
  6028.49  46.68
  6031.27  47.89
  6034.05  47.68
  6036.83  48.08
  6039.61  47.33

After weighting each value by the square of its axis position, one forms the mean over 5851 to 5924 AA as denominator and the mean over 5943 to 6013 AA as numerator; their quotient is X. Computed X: 1.17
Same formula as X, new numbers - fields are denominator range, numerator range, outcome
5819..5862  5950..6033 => 1.03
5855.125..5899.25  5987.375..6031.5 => 1.25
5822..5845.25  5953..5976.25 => 1.03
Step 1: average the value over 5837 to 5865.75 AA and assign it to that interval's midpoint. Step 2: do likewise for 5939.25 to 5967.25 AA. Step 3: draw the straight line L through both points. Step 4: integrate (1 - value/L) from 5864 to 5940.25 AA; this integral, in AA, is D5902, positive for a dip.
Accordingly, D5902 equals 7.6 AA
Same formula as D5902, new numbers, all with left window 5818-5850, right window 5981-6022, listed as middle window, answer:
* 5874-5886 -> 0.78 AA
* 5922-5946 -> -0.34 AA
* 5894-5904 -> 3.64 AA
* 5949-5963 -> -0.08 AA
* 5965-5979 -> -0.44 AA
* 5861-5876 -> 0.53 AA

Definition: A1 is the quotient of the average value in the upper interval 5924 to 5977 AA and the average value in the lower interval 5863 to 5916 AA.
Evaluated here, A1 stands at 1.2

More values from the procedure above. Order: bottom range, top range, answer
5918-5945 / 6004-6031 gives 0.95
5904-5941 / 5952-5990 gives 1.00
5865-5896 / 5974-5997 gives 1.22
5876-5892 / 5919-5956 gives 1.27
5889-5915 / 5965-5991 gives 1.34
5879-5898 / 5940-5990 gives 1.55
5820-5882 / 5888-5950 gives 0.89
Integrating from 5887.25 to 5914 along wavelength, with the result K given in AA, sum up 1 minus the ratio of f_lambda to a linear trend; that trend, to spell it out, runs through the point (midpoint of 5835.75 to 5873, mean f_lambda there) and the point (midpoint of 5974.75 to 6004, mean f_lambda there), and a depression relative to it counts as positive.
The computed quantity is 7.0 AA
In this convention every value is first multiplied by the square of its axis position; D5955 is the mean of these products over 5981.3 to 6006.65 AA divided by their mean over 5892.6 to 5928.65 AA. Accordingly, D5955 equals 1.2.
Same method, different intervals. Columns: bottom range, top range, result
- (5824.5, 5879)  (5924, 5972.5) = 1.05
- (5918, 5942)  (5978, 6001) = 1.00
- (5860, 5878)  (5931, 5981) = 1.06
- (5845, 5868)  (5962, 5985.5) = 1.09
